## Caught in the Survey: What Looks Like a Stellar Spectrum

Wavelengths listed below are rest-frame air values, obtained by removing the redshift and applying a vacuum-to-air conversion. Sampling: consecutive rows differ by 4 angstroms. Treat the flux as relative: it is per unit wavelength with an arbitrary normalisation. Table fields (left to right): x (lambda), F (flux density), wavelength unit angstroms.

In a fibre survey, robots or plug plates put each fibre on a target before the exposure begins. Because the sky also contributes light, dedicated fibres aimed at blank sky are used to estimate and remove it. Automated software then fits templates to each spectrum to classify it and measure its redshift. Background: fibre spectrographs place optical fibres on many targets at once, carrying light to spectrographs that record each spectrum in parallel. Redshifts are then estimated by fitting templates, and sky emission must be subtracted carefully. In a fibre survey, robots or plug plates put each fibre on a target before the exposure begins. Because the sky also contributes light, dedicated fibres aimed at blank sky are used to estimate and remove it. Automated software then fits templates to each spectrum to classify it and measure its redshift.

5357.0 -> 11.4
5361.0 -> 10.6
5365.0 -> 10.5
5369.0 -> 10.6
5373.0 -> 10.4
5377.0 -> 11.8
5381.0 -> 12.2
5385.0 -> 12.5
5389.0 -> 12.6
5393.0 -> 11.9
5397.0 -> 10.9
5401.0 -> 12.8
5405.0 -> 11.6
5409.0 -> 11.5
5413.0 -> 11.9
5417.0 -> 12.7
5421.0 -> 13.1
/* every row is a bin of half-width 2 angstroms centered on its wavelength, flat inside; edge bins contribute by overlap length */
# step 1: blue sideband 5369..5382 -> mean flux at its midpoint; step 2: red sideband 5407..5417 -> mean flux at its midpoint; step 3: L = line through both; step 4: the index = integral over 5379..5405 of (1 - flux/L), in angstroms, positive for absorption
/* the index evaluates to -1.2 angstroms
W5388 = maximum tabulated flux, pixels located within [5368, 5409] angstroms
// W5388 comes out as 12.8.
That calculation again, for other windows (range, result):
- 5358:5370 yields 10.6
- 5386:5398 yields 12.6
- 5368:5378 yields 11.8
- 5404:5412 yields 11.6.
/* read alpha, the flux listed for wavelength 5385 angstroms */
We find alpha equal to 12.5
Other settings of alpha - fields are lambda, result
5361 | 10.6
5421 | 13.1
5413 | 11.9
